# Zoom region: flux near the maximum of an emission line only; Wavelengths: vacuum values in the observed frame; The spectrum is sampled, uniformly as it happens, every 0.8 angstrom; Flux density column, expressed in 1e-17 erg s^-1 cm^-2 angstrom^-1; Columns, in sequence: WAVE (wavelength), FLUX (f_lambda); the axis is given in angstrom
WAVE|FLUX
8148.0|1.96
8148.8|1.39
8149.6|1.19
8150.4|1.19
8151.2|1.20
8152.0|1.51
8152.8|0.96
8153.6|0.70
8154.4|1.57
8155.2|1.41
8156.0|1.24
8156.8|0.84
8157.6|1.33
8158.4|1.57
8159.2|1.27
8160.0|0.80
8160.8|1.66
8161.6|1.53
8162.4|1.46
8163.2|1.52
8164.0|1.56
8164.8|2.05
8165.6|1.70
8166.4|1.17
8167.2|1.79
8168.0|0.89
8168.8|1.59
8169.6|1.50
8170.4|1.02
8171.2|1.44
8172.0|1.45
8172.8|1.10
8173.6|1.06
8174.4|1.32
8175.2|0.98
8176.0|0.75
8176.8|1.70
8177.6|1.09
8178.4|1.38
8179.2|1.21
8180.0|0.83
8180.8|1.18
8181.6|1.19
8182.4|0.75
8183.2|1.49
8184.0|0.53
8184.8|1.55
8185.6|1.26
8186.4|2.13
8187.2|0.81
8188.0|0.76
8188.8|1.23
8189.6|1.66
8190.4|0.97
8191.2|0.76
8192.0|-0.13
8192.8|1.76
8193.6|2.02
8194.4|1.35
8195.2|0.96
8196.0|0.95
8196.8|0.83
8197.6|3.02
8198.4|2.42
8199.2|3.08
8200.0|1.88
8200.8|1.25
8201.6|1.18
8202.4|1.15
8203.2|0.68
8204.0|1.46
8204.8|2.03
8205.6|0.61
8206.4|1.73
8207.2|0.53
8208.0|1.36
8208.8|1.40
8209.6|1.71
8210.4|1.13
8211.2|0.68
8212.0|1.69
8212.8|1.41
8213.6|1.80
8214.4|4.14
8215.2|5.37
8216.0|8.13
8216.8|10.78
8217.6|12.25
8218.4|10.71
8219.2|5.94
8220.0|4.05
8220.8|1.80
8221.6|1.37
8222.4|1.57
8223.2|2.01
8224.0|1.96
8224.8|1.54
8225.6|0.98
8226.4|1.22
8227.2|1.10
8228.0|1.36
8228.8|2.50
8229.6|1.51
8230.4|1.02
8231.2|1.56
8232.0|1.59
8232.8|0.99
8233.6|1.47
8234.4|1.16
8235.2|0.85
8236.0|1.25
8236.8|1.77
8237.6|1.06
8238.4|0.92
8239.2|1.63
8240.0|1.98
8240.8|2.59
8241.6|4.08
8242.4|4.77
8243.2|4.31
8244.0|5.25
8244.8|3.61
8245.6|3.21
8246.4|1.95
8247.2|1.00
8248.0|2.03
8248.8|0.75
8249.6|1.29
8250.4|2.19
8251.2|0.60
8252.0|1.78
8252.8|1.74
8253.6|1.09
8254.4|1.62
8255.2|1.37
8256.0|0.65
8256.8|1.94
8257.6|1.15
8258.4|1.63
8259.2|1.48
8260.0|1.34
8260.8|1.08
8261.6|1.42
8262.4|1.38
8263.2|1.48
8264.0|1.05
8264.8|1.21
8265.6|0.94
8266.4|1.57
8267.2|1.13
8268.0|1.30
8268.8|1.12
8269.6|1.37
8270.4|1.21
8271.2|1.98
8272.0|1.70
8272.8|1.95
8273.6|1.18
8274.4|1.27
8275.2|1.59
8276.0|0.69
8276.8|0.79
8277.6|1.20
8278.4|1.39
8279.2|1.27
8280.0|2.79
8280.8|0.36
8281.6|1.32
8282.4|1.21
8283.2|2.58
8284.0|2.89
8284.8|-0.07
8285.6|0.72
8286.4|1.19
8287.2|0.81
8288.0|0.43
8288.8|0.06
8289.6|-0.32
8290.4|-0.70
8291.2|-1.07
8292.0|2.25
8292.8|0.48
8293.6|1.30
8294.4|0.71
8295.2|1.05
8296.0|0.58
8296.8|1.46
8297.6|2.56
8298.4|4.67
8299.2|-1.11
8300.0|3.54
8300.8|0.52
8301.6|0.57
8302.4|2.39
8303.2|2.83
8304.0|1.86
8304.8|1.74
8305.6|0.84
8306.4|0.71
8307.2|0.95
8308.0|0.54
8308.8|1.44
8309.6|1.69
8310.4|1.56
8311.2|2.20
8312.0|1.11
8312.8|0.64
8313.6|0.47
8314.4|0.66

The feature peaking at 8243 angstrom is [N II]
